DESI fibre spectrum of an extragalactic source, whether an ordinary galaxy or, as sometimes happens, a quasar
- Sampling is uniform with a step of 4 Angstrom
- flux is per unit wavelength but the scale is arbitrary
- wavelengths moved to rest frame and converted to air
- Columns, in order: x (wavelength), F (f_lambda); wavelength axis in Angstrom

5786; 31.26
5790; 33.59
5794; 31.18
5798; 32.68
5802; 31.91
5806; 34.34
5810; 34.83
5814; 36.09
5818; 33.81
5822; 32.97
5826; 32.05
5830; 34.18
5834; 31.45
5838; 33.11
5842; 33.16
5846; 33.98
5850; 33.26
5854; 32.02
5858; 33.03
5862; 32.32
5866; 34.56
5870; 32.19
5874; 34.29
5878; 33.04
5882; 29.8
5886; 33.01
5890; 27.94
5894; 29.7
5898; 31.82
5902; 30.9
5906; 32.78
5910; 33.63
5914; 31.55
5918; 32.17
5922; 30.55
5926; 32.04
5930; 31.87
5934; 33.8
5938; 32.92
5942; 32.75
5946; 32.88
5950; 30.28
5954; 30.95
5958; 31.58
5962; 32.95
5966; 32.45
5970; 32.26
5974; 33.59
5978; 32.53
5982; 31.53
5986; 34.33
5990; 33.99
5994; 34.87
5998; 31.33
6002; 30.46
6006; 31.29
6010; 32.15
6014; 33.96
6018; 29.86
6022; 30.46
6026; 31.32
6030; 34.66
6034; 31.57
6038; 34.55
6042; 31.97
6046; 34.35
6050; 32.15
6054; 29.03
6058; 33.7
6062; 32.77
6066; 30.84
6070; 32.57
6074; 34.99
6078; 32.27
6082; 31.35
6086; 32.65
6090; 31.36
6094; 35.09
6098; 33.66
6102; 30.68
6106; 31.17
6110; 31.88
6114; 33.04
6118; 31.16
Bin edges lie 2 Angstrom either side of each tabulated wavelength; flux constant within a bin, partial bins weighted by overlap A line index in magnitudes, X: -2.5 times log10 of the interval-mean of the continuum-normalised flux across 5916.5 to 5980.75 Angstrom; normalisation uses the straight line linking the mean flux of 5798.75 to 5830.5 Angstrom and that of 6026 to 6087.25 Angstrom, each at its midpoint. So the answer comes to 0.03 mag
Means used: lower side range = 33.7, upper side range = 32.6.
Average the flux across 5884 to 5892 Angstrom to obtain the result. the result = 30.5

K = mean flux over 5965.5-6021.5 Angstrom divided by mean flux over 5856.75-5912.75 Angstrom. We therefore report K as 1.0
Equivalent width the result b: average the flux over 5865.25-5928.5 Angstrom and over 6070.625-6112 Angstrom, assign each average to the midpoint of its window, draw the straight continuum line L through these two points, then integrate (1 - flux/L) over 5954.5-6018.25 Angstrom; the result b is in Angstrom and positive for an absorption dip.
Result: -0.7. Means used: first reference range 31.8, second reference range 32.5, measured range 32.5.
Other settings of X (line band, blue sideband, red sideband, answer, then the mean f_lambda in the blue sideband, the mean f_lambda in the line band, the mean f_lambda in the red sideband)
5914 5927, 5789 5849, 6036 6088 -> 0.05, 33.3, 31.5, 32.6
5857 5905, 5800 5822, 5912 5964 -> 0.04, 34.1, 31.9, 32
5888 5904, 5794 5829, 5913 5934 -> 0.07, 33.5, 30.1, 31.8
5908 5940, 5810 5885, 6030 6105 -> 0.02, 33.1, 32.3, 32.6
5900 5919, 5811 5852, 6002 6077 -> 0.03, 33.4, 32.2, 32.3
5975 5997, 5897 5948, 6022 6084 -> -0.03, 32.3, 33.4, 32.5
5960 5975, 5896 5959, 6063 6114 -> -0.02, 32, 32.8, 32.4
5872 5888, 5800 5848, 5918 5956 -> 0.01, 33.5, 32.5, 32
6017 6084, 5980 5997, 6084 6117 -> 0.02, 33.5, 32.3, 32.4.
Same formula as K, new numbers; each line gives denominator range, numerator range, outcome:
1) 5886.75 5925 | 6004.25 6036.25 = 1.02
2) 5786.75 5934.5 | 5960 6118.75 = 1.00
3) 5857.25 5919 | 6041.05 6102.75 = 1.02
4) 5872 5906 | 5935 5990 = 1.03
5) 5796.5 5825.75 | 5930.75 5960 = 0.95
